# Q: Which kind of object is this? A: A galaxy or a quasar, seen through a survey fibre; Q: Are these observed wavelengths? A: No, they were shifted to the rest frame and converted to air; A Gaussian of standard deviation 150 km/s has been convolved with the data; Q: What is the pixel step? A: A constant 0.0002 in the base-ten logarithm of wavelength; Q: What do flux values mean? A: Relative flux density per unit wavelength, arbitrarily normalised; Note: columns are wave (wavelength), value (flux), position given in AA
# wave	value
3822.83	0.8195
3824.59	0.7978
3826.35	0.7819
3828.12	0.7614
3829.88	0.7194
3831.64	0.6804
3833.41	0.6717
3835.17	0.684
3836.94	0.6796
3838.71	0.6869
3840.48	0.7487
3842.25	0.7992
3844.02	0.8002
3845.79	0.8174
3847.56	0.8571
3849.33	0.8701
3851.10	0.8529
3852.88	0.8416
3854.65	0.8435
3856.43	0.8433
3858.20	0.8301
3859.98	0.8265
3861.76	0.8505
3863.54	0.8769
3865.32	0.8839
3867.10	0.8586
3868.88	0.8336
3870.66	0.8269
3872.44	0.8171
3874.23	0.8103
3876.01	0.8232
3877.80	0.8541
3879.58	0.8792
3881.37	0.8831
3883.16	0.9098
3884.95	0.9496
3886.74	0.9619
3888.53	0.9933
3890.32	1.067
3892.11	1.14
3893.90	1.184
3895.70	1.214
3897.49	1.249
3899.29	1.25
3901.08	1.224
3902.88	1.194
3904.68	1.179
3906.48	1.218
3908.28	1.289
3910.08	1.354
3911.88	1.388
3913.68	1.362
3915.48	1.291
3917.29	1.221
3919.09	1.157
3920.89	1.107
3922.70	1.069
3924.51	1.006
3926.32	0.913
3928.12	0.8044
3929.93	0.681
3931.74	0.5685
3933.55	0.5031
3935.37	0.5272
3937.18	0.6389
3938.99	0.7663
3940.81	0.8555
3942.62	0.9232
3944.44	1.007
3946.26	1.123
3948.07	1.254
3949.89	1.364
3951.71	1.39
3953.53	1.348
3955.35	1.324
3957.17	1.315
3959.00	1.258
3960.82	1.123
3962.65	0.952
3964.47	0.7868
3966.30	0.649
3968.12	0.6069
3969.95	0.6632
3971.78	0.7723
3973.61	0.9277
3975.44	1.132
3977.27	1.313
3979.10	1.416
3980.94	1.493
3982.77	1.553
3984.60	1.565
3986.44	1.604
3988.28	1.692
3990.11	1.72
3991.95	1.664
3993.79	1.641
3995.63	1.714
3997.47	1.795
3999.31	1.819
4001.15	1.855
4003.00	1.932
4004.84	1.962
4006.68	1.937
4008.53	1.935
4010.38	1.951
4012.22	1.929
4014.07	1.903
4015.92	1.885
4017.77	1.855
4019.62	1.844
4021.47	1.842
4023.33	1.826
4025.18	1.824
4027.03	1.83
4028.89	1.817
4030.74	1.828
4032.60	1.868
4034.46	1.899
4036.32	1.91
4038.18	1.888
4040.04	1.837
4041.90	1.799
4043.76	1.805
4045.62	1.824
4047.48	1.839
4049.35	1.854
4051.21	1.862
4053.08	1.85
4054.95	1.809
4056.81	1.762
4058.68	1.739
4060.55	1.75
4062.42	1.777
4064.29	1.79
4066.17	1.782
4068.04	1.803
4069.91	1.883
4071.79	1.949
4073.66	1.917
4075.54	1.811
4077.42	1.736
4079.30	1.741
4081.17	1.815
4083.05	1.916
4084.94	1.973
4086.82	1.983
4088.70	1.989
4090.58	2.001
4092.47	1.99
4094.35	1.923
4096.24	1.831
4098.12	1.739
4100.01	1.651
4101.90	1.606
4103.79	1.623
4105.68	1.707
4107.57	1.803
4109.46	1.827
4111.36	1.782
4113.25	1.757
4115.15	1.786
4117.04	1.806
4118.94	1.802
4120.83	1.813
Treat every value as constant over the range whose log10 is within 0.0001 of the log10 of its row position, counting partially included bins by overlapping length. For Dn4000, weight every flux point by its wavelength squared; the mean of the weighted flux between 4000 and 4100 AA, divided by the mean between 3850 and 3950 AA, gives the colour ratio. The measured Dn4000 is 2.0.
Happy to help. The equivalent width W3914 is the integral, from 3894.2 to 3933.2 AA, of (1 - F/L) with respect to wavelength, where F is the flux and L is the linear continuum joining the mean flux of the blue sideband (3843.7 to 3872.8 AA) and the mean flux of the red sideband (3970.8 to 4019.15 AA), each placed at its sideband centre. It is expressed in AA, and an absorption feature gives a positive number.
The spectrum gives 1.3 AA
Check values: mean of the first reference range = 0.845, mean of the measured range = 1.12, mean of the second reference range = 1.65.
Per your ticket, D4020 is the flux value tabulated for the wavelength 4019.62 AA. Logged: 1.844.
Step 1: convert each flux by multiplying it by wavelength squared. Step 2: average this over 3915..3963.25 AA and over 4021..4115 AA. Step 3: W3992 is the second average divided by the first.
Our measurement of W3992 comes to 1.92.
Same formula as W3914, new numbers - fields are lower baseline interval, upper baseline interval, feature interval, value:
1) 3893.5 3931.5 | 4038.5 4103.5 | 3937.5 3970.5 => 7.18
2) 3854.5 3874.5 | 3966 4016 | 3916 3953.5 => 8.36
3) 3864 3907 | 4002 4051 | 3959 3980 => 7.85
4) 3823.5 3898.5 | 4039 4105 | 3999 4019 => -4.79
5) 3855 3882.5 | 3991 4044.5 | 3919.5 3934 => 4.44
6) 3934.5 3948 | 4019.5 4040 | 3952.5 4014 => -4.30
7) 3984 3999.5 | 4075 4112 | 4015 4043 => -1.83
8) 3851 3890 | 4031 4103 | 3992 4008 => -3.35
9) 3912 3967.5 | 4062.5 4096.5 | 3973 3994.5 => -3.23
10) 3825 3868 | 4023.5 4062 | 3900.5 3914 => -1.91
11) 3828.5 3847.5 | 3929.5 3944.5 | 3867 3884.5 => -3.11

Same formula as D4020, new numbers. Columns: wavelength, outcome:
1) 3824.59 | 0.7978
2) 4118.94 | 1.802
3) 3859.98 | 0.8265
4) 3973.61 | 0.9277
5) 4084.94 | 1.973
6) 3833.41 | 0.6717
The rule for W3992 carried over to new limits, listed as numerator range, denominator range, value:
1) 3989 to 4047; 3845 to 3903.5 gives 2.10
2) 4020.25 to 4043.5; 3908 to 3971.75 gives 1.91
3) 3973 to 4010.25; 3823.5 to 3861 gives 2.28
